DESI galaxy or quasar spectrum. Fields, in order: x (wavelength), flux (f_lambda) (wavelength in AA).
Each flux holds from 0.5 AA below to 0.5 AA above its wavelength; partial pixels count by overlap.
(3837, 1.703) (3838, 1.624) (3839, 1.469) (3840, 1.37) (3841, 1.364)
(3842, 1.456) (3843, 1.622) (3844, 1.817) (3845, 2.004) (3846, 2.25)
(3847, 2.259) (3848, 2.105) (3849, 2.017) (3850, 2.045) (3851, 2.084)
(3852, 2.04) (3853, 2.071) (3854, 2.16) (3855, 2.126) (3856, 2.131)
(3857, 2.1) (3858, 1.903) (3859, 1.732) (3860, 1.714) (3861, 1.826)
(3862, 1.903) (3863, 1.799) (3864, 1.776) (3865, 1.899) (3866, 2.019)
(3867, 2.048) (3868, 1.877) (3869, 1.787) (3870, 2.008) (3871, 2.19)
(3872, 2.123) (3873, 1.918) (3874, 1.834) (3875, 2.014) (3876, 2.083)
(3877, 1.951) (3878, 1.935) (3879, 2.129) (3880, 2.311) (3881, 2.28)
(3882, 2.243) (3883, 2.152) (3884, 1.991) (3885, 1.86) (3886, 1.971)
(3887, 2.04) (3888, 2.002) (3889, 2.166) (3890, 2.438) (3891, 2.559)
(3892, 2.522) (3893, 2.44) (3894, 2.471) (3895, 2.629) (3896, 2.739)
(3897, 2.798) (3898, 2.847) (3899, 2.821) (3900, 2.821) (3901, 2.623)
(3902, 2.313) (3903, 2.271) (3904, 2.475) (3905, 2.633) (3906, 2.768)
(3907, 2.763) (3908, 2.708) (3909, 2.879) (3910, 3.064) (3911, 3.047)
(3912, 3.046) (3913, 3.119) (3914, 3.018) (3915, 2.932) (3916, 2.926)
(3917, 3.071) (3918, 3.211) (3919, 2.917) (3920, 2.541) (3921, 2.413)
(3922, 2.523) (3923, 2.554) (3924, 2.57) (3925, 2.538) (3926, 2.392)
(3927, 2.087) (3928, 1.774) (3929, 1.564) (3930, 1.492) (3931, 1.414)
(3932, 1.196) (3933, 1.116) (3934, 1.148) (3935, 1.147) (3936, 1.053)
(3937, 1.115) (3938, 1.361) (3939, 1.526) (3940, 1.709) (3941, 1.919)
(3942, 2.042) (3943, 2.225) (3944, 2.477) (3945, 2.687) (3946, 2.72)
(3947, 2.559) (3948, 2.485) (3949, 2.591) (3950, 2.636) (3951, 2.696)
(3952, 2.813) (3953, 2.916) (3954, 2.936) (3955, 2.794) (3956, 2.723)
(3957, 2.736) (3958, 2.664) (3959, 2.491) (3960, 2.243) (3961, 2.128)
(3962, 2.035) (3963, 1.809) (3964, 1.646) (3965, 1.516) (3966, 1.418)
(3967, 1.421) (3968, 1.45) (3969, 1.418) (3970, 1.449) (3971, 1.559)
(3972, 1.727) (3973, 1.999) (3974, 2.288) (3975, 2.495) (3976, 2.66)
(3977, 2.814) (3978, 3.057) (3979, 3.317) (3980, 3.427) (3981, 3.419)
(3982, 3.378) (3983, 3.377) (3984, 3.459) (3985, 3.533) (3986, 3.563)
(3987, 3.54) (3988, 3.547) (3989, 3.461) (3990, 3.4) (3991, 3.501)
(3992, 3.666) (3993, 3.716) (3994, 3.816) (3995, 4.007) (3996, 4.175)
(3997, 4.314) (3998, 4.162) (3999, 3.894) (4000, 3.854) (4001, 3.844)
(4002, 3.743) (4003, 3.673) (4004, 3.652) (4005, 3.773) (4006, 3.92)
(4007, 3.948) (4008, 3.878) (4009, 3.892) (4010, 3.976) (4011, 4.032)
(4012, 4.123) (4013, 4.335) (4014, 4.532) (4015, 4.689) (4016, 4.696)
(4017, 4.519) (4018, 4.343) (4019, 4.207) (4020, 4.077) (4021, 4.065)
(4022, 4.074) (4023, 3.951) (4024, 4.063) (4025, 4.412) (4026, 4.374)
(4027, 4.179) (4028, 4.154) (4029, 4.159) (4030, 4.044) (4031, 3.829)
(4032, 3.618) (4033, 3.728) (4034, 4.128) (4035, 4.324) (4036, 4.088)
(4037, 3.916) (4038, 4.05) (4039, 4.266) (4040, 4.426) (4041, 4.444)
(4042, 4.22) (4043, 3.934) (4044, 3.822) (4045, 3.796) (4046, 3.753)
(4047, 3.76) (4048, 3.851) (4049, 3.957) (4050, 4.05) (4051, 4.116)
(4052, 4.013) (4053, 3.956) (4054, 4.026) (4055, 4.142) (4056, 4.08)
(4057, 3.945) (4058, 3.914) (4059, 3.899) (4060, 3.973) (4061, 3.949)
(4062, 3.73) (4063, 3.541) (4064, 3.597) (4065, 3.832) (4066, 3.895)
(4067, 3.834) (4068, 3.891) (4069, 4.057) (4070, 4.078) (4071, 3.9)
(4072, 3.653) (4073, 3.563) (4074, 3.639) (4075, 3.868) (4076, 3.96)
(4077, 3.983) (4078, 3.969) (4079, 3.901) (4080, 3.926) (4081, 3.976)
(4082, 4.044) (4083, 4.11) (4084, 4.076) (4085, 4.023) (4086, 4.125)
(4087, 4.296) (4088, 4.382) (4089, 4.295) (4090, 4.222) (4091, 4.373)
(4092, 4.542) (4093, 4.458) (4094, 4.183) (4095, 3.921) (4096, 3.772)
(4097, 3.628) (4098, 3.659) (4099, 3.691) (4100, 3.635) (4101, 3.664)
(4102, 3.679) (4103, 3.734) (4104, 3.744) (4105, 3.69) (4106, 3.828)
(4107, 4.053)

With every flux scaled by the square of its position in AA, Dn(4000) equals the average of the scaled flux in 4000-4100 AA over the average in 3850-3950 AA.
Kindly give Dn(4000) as 1.95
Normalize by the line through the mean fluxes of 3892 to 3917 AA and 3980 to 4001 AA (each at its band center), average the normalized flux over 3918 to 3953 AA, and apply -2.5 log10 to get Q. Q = 0.426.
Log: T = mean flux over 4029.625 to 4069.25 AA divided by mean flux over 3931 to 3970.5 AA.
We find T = 1.96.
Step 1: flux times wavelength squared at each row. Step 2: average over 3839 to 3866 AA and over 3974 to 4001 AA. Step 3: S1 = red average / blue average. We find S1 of 2.0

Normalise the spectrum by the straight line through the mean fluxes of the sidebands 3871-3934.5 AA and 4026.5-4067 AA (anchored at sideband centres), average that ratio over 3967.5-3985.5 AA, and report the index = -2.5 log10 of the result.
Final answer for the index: 0.23 mag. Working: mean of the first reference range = 2.37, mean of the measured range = 2.6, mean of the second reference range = 3.98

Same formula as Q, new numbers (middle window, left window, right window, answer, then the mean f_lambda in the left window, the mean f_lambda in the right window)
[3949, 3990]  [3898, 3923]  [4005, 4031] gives 0.351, 2.78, 4.17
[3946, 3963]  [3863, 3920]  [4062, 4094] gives 0.148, 2.41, 4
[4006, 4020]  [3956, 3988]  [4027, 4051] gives -0.229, 2.47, 4.02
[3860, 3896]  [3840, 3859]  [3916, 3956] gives -0.032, 1.95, 2.19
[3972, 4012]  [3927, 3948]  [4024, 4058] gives -0.189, 1.74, 4.05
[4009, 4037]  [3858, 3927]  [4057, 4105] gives -0.205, 2.38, 3.93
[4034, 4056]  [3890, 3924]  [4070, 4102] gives -0.099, 2.73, 3.98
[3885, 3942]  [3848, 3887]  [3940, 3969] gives -0.084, 2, 2.29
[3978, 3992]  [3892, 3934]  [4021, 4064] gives -0.033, 2.51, 4.01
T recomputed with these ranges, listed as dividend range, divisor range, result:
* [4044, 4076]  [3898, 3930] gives 1.47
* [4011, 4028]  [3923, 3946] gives 2.39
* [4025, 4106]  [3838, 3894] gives 1.99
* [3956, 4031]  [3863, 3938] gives 1.49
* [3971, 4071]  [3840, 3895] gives 1.88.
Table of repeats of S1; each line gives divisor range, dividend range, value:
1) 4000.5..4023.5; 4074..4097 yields 1.04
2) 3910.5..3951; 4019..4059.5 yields 1.92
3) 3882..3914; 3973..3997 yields 1.38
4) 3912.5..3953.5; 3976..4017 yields 1.75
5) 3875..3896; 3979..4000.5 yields 1.74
